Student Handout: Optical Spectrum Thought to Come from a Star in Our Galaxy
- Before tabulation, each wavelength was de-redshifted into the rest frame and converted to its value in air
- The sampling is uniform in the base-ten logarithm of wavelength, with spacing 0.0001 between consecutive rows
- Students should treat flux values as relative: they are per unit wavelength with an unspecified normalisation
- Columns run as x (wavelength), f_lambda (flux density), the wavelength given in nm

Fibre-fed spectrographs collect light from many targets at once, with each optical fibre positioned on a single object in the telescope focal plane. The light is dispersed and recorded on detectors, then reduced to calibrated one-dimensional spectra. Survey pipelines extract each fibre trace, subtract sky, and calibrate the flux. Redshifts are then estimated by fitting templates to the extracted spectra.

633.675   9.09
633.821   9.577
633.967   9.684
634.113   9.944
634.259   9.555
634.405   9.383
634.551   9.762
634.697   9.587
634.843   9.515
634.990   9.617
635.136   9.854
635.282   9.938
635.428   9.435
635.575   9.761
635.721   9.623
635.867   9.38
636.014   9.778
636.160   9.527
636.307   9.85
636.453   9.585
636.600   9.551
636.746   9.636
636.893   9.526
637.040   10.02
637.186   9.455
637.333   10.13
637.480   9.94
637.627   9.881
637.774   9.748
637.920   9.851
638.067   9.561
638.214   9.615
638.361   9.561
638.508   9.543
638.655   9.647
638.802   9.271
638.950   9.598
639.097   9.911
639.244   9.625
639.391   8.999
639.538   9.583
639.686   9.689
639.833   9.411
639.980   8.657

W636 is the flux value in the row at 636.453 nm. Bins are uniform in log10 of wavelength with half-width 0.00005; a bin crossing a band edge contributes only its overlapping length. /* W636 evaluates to 9.585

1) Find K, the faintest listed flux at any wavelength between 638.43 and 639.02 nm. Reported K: 9.271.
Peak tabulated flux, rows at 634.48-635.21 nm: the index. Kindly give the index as 9.854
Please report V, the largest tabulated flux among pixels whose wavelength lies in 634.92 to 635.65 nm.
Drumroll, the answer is 9.938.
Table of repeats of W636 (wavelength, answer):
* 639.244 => 9.625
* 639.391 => 8.999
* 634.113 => 9.944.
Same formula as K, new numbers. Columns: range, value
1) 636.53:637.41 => 9.455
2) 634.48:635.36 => 9.515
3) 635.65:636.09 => 9.38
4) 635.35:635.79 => 9.435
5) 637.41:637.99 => 9.748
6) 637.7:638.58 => 9.543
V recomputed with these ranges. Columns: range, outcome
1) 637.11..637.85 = 10.13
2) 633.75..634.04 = 9.684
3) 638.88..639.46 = 9.911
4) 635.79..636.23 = 9.778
